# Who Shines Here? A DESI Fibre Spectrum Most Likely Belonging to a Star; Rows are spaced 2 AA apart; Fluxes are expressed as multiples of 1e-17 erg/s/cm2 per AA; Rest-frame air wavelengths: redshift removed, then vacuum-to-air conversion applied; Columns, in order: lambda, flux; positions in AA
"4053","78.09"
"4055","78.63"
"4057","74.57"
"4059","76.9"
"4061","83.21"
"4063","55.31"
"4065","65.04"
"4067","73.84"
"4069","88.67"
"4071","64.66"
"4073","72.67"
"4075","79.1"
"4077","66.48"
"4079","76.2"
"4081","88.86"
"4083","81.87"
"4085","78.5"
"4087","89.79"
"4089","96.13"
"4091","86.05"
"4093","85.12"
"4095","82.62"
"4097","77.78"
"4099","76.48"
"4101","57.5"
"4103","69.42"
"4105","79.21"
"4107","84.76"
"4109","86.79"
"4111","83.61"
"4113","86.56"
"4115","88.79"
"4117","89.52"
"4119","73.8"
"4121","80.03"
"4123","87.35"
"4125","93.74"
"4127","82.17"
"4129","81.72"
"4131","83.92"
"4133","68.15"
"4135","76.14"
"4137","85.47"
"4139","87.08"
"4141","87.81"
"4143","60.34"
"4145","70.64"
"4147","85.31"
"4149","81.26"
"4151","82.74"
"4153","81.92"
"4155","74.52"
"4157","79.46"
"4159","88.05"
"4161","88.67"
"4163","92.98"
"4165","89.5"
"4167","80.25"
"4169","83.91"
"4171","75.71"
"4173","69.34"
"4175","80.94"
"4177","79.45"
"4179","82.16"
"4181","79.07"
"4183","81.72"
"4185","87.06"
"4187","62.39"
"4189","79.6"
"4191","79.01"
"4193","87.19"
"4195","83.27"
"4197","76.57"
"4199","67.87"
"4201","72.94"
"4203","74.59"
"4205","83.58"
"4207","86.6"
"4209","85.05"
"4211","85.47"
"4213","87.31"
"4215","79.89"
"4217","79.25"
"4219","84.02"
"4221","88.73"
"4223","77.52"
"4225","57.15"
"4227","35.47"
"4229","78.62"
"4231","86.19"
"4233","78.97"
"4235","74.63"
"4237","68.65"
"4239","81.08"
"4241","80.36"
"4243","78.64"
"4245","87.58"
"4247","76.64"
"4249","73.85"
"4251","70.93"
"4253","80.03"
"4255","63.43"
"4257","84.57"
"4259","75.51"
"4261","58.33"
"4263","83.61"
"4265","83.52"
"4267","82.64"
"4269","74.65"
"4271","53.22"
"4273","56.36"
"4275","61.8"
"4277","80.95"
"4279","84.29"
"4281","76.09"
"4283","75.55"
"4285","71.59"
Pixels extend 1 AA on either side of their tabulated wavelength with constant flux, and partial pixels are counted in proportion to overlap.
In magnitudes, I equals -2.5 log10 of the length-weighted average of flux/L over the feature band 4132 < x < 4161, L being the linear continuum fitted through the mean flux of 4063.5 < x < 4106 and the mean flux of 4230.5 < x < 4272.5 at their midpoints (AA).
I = -0.04 mag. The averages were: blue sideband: 77.6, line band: 79.5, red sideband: 75.7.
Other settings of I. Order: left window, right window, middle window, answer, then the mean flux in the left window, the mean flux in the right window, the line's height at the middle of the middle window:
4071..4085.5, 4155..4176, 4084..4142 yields -0.04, 76.7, 82.5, 79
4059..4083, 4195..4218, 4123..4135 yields -0.07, 74.5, 80.1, 76.9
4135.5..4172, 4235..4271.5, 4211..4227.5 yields 0.03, 81.9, 75.7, 77.8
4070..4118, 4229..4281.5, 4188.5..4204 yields -0.01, 80.4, 75.3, 77.2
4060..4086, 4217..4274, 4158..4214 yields -0.09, 75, 74.2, 74.5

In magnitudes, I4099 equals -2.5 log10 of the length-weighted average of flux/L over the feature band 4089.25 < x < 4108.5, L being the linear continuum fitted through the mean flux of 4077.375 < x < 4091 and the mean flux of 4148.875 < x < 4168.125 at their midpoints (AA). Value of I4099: 0.08 mag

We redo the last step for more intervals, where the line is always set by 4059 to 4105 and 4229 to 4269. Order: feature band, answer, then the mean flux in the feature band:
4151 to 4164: -0.094 mag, 84.1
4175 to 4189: -0.023 mag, 78.9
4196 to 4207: 0.015 mag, 76.2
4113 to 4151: -0.059 mag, 81.5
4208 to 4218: -0.083 mag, 83.4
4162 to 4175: -0.064 mag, 81.9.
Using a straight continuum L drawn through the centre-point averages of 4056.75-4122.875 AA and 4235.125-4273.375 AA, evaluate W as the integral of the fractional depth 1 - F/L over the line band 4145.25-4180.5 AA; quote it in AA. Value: -2.19 AA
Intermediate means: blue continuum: 78.9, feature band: 81.8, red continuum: 74.7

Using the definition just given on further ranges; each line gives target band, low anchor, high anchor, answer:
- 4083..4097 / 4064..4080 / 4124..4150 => -1.9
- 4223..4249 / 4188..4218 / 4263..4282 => 1.1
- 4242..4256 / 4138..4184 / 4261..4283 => -0.2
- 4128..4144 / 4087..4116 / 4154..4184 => 0.6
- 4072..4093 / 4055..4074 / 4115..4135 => -1.6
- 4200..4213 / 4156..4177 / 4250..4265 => -0.5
